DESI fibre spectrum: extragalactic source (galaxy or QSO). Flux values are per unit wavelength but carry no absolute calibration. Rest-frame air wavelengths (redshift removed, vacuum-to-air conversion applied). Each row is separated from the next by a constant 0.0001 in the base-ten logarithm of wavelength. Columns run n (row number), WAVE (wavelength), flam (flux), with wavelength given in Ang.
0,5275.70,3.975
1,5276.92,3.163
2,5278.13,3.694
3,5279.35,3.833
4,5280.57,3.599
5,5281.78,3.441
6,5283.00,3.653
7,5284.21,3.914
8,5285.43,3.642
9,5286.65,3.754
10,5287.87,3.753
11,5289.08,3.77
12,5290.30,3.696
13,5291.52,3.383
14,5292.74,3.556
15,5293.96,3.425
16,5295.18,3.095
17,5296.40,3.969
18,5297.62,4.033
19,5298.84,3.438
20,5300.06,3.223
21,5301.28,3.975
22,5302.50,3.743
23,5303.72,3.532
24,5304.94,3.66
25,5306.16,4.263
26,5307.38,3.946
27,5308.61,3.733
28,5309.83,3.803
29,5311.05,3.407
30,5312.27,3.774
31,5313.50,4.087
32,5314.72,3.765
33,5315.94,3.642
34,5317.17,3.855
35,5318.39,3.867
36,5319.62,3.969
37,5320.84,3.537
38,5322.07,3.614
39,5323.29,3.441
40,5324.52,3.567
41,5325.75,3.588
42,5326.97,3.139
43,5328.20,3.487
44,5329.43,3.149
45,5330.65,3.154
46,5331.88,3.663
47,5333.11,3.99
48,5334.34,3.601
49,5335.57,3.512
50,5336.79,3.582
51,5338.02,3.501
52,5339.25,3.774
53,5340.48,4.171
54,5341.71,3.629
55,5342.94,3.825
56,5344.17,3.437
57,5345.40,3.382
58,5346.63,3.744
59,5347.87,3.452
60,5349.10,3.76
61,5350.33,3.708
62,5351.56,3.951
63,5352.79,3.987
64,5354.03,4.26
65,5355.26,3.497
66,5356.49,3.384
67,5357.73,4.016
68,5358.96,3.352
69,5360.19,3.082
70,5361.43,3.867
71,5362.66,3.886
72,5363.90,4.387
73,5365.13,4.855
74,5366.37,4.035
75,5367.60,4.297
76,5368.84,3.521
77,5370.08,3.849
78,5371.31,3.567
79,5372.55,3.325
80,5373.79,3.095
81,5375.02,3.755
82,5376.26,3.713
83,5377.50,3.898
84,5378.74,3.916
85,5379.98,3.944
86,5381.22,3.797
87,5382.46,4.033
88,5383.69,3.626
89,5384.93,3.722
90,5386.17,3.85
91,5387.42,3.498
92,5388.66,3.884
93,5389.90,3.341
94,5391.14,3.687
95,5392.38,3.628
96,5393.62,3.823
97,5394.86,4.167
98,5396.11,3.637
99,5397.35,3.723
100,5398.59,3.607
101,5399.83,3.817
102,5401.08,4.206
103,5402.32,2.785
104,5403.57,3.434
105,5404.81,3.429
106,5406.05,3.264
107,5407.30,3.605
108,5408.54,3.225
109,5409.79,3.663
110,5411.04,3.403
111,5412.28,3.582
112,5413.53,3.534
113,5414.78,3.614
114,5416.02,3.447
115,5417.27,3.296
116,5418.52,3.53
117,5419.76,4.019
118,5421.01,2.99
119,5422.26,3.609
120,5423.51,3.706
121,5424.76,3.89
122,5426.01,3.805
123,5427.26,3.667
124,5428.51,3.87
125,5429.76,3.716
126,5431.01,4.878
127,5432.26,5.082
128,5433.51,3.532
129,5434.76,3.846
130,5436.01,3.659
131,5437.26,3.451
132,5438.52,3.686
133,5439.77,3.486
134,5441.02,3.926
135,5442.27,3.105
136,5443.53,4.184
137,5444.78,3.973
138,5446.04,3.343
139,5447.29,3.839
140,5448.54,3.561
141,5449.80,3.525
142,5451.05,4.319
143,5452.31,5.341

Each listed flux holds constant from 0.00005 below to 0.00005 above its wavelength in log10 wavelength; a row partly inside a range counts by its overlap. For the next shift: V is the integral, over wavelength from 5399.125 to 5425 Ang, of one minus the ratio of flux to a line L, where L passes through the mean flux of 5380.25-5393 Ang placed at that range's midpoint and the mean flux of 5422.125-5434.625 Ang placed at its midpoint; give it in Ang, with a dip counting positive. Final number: 2.4 Ang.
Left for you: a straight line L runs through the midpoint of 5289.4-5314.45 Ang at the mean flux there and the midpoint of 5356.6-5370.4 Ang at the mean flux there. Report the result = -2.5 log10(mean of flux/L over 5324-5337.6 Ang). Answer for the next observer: 0.088 mag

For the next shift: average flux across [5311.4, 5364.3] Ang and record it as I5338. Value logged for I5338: 3.67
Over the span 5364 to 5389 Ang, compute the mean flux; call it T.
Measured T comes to 3.82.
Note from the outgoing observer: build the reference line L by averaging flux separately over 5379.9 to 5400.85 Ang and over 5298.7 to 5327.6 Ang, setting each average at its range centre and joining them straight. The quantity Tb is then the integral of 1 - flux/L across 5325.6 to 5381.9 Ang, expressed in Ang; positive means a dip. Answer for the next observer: 0.3 Ang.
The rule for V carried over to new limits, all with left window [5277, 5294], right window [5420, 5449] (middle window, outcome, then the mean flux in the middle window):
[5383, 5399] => 0.1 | 3.71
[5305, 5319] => -0.6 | 3.83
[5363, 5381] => -0.7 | 3.87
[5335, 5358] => -0.1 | 3.71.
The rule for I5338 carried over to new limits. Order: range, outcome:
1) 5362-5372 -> 4.04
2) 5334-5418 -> 3.69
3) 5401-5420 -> 3.47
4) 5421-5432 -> 3.88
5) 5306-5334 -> 3.66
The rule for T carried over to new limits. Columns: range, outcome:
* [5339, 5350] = 3.68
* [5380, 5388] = 3.77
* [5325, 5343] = 3.58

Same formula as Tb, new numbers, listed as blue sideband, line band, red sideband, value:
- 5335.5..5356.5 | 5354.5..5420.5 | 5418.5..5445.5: 1.3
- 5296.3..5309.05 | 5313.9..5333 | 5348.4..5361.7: 0.8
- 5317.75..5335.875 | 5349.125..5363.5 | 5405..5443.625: -0.6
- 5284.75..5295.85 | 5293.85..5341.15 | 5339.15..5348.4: -0.6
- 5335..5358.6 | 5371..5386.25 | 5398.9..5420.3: -0.4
